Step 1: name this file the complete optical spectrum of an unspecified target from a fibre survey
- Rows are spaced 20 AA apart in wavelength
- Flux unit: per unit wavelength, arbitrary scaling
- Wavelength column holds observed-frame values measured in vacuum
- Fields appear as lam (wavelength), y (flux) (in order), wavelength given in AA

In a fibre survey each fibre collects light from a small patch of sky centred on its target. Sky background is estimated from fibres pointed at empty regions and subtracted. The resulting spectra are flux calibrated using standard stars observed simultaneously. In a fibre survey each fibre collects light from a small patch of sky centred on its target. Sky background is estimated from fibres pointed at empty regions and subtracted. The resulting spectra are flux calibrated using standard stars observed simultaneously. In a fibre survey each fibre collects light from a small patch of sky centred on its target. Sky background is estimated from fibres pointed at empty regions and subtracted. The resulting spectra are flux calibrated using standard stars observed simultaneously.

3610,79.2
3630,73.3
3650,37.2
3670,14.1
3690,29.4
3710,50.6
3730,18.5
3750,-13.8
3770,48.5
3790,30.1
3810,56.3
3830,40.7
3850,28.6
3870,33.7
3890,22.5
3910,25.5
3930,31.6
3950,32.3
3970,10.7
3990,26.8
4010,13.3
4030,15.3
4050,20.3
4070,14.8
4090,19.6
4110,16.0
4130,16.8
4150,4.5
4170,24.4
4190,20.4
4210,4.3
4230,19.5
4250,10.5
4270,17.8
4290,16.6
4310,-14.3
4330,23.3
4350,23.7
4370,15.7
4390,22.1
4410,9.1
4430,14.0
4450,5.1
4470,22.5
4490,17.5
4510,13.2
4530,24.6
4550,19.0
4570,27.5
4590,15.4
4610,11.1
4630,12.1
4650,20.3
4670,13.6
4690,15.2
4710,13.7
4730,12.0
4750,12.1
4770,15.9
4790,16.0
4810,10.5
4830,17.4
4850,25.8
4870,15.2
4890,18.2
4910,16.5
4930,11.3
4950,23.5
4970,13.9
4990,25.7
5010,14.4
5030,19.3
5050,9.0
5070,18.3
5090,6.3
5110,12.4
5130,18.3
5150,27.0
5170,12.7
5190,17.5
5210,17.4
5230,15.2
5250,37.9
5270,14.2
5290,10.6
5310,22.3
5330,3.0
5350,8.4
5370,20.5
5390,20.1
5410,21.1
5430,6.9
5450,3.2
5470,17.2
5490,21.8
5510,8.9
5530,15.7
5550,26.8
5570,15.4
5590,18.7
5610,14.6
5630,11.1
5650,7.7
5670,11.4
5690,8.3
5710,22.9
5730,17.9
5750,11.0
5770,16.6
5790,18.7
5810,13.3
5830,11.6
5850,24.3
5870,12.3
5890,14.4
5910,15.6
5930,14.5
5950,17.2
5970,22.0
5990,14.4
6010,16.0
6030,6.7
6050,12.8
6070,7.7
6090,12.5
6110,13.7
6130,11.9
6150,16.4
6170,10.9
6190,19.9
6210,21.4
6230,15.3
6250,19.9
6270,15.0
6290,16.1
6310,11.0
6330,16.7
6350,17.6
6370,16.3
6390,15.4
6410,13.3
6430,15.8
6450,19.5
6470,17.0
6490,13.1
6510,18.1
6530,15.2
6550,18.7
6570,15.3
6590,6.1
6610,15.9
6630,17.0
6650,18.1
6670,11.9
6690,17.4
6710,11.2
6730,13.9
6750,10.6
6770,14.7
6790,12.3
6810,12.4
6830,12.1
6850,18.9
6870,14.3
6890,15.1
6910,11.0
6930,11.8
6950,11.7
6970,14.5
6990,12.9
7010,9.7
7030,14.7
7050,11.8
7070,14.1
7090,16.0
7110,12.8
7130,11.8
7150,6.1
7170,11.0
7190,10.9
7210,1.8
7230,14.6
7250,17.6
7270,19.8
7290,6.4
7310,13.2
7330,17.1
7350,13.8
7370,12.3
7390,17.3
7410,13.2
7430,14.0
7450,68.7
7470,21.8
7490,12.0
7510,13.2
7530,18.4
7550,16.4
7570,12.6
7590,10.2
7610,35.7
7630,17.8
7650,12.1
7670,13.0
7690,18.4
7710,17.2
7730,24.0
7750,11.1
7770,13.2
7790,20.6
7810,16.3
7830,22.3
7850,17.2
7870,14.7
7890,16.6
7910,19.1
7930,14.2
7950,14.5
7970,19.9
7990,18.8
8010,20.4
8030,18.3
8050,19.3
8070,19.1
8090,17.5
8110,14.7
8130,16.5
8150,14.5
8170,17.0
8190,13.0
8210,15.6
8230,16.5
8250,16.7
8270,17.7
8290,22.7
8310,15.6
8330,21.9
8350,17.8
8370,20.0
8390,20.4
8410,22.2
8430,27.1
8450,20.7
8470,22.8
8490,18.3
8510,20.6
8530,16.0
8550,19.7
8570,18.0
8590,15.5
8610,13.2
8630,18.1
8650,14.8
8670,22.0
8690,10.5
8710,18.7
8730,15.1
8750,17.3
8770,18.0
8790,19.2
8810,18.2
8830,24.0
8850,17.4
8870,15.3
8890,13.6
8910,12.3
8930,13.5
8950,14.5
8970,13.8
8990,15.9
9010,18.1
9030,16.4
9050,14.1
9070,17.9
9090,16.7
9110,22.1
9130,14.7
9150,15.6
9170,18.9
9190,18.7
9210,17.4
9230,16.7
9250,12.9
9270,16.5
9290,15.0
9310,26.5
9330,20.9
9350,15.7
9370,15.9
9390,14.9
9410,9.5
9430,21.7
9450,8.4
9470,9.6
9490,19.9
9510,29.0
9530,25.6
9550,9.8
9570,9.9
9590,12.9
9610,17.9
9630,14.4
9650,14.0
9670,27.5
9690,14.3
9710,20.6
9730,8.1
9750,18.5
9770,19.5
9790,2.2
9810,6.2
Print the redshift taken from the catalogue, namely 1.00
